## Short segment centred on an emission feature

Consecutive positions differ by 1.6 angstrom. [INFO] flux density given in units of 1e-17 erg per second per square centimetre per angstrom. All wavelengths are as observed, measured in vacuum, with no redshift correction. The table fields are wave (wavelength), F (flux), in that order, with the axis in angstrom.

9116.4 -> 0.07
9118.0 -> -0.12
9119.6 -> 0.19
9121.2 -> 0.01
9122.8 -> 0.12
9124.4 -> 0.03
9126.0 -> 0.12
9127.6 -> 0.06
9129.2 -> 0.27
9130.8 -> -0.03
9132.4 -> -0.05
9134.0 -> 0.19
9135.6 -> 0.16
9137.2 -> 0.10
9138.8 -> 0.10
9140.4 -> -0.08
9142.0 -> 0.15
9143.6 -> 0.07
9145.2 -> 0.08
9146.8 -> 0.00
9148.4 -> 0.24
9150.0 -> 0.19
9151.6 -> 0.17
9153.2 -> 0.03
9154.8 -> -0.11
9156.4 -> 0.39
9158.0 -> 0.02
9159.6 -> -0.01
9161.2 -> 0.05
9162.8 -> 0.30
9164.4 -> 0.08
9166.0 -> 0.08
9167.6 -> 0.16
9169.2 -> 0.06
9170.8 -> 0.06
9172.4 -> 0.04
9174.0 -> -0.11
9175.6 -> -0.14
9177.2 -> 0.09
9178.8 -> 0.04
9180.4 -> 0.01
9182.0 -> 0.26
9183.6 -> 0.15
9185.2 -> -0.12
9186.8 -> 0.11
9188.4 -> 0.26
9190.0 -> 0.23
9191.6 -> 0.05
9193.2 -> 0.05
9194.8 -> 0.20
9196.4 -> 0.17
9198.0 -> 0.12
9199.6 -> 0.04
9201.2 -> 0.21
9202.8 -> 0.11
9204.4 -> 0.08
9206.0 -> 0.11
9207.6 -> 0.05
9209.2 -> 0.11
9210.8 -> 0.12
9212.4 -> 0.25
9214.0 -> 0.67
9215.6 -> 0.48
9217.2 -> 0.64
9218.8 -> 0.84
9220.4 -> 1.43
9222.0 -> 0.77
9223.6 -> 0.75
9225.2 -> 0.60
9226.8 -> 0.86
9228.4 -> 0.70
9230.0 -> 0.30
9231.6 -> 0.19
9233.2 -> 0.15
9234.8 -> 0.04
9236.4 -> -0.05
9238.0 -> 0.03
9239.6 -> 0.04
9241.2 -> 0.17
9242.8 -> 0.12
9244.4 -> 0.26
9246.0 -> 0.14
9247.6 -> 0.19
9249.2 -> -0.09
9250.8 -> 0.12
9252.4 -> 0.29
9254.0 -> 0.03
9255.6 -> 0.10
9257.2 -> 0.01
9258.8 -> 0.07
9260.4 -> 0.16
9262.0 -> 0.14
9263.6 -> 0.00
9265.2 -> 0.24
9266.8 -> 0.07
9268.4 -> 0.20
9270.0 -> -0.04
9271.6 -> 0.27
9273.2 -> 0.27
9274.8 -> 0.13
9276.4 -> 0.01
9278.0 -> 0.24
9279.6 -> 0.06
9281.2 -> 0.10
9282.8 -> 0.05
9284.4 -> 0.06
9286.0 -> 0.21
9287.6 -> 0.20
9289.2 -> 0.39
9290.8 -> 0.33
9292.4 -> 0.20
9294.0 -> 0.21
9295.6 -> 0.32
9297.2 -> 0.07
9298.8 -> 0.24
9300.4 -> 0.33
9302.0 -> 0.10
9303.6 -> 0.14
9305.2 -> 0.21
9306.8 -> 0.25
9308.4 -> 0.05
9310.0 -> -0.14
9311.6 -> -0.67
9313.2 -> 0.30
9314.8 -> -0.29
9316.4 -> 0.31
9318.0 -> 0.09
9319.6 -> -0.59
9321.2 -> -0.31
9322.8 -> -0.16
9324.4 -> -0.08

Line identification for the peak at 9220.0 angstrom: [O II] 3727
